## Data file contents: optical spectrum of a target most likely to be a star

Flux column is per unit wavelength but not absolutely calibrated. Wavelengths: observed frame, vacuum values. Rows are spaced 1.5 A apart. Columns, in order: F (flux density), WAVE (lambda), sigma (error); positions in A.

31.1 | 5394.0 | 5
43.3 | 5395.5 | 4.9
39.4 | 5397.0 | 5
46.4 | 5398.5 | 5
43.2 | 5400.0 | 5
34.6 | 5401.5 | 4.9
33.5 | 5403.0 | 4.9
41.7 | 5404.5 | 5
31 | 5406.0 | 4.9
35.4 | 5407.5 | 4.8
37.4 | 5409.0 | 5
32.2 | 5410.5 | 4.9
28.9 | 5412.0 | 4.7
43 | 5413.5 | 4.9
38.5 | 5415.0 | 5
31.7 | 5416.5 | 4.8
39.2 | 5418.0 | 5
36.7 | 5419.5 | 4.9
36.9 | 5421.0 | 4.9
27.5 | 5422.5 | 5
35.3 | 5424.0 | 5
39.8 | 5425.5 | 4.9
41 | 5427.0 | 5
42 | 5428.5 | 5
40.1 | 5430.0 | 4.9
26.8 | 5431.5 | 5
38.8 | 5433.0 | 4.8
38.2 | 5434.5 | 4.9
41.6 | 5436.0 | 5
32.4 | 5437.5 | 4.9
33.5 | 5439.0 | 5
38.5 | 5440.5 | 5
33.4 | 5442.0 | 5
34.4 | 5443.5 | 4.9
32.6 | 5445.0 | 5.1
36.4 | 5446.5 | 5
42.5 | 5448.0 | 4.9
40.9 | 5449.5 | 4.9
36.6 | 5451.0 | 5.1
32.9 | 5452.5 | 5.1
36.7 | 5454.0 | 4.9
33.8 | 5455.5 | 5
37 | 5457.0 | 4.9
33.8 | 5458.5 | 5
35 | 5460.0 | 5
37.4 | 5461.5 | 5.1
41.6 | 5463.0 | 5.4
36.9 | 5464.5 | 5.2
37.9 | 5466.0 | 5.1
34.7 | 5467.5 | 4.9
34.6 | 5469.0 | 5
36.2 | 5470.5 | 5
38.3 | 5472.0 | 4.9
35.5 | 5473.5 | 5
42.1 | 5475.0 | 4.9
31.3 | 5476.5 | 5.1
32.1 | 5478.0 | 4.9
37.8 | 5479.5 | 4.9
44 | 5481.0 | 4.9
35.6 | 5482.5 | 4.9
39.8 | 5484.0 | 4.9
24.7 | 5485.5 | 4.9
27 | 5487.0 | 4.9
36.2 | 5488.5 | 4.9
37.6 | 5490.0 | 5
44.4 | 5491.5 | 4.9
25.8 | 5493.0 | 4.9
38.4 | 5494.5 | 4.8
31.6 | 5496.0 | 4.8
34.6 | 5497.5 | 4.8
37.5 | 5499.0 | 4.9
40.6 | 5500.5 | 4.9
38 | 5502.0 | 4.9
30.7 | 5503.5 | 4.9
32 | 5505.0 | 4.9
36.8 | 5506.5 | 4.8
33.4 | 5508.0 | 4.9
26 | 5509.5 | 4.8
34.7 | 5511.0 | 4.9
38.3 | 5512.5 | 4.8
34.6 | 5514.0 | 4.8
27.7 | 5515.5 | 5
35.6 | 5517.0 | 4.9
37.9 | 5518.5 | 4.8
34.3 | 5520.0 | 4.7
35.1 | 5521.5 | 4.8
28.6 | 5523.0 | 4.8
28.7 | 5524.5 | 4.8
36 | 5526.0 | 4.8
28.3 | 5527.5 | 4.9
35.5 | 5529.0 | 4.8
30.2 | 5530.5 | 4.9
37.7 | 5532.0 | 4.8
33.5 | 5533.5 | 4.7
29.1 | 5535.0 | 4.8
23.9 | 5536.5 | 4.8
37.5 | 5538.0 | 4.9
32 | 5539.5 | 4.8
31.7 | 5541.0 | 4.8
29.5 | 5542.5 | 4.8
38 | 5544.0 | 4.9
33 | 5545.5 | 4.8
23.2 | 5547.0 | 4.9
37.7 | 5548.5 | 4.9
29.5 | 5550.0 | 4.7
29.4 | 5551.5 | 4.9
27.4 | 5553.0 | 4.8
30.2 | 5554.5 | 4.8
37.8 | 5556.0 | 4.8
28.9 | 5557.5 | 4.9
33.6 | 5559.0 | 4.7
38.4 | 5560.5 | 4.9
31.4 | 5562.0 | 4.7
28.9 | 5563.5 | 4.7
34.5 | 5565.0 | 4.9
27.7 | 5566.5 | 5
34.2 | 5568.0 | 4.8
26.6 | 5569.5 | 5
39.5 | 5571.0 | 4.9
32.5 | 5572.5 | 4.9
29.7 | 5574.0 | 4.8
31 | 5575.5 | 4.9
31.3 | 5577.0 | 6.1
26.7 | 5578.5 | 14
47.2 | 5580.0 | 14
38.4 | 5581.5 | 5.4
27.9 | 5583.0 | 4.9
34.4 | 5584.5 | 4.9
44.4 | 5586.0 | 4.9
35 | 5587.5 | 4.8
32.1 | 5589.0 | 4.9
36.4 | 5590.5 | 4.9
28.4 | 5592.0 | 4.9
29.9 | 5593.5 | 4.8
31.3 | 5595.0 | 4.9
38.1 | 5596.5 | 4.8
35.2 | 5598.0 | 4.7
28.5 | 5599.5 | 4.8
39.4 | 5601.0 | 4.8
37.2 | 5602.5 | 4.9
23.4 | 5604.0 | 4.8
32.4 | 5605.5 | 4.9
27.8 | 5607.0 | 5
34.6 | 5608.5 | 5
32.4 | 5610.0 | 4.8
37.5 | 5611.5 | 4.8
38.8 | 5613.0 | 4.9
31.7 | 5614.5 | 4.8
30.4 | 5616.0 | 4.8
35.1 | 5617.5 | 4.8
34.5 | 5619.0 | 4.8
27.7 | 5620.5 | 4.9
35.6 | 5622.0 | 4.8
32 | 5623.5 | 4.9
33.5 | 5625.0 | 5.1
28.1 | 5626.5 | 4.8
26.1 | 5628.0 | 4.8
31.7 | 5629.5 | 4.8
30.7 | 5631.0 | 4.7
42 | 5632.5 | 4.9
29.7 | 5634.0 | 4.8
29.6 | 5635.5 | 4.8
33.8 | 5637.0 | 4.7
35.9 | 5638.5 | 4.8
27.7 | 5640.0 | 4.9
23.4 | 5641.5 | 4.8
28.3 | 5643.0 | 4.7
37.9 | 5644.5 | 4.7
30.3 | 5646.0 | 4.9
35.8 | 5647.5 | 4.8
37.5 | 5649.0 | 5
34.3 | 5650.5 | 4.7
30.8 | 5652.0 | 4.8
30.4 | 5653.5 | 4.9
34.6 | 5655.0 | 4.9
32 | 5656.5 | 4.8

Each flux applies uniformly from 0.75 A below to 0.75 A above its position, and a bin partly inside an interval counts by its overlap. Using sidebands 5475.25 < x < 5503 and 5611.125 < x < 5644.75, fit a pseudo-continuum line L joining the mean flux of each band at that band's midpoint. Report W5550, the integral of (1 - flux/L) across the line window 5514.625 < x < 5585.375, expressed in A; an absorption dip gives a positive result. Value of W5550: 3.29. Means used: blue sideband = 35.5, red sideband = 32.1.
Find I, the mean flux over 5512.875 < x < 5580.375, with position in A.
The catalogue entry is 32.3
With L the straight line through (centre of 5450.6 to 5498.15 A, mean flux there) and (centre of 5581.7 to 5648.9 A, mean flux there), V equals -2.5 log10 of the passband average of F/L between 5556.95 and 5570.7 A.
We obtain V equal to 0.064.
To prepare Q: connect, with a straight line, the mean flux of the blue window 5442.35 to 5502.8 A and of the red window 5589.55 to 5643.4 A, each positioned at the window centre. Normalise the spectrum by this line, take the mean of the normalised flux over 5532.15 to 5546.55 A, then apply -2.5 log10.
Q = 0.073 mag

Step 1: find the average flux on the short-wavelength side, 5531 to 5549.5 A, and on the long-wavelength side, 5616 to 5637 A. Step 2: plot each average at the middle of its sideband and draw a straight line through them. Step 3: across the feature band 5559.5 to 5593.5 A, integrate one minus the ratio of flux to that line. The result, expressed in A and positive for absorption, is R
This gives -1.4 A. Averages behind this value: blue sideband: 32.2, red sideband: 32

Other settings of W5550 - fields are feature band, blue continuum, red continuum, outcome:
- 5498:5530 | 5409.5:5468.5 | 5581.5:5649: 0.9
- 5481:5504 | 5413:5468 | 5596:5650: 0.2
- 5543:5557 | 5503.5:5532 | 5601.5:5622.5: 0.5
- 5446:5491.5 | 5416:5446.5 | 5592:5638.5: -1.3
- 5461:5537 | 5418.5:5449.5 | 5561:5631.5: 1.1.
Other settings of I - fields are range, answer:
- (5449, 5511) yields 35.5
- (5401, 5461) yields 36.1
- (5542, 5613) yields 32.9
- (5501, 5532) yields 33.3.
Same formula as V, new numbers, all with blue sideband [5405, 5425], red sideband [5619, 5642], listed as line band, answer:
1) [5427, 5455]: -0.06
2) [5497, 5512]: -0.03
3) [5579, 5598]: -0.10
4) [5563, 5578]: 0.03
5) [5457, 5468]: -0.08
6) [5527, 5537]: 0.05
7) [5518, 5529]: 0.01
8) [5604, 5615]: -0.04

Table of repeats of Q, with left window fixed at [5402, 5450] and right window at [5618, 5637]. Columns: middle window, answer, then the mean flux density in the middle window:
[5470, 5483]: -0.06 mag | 37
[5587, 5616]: -0.02 mag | 33.1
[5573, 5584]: -0.01 mag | 33.2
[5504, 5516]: 0.05 mag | 33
